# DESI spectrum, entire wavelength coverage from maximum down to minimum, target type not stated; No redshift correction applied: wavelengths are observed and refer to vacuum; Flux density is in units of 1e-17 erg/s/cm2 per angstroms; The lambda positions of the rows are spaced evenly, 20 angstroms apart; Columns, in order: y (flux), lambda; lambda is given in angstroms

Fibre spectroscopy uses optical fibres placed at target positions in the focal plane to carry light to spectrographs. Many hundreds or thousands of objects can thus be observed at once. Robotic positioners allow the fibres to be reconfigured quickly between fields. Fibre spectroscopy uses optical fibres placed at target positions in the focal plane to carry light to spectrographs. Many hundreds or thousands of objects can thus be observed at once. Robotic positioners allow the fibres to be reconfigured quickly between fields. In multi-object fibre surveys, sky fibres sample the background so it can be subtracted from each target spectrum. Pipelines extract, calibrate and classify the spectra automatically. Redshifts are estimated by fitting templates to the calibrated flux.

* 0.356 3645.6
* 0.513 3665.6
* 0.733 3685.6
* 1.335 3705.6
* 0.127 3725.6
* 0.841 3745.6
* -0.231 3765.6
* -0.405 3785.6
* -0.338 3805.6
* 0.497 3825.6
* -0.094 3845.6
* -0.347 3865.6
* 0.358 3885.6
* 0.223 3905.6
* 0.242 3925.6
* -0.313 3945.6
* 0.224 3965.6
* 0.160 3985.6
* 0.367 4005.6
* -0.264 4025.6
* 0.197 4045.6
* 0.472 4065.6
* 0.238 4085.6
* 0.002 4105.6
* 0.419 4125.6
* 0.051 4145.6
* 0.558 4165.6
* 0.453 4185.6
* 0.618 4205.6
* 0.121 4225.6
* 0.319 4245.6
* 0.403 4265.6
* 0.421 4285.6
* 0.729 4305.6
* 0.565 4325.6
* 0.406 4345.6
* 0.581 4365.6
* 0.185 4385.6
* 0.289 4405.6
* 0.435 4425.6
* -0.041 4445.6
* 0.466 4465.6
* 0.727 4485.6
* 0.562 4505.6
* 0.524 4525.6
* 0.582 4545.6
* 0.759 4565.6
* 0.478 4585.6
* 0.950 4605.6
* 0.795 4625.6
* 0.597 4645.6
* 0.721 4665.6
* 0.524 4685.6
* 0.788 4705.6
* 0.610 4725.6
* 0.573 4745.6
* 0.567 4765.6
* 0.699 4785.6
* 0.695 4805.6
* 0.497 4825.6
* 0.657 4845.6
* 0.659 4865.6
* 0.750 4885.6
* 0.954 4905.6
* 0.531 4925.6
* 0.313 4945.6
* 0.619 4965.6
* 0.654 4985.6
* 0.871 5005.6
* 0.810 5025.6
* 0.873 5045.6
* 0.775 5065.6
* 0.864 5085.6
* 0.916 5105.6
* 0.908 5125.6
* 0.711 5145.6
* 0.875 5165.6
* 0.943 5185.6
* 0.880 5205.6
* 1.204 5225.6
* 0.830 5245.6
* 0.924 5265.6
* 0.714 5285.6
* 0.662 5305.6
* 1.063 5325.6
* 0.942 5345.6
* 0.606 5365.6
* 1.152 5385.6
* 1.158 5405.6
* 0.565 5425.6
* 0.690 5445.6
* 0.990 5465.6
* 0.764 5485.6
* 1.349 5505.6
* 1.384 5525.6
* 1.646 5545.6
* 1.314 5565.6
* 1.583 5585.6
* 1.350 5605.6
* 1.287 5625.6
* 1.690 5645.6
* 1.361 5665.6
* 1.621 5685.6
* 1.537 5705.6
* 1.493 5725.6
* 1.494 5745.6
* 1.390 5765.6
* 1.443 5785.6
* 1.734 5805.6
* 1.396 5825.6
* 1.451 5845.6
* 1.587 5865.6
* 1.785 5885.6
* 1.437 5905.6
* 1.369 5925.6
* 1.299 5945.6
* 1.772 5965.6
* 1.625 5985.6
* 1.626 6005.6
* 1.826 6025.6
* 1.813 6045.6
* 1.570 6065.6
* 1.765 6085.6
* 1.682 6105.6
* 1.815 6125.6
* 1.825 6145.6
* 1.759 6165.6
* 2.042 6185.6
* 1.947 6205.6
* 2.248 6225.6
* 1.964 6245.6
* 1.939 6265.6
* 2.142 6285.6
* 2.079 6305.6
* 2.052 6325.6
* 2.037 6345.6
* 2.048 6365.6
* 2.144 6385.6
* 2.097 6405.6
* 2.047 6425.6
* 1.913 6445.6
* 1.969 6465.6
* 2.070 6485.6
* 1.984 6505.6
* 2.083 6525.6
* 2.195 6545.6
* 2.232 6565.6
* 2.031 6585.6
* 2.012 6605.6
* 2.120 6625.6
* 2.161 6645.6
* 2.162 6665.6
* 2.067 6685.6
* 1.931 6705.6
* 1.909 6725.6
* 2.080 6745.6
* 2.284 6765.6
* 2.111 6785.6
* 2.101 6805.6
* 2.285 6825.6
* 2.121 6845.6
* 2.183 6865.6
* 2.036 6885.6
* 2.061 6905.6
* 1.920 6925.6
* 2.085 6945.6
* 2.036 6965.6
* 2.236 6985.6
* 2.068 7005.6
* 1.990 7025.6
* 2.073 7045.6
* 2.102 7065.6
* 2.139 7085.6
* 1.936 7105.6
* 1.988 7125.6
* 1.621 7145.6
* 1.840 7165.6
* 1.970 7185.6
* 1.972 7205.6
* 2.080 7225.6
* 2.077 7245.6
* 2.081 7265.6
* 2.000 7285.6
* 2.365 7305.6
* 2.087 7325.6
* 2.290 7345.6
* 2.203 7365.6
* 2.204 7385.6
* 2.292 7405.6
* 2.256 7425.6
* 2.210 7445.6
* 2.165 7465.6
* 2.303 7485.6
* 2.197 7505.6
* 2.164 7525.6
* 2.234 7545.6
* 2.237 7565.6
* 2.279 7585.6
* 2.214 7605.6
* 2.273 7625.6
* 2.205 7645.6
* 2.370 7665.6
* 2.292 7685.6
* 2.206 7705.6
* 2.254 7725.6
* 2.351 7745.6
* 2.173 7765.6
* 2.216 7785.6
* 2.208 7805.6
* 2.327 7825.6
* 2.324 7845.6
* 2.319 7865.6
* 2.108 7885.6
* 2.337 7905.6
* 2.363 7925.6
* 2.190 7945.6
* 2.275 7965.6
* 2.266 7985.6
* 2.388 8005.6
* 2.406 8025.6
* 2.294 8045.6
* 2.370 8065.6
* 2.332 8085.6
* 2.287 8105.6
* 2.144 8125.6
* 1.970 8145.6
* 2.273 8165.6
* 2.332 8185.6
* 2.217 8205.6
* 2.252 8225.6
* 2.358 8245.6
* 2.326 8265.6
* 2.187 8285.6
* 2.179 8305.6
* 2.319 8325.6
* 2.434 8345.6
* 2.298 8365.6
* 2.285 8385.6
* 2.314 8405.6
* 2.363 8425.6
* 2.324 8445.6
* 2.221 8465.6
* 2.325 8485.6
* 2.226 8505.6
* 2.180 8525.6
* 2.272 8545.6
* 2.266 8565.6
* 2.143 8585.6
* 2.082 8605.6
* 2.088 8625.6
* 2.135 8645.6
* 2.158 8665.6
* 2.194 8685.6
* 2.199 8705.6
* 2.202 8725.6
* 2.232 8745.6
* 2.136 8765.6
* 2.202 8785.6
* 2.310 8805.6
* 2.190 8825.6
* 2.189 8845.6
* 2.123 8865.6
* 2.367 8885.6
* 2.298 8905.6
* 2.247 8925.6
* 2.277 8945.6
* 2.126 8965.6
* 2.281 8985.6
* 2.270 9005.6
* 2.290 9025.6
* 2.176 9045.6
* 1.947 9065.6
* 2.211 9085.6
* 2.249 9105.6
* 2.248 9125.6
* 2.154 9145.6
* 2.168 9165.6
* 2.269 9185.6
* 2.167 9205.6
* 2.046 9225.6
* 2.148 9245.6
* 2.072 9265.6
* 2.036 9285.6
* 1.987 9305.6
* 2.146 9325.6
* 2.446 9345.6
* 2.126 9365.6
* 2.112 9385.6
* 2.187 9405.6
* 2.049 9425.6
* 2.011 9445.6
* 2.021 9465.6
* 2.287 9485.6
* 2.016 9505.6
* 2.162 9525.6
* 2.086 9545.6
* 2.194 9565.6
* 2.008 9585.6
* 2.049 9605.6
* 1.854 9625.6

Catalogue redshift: 0.381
